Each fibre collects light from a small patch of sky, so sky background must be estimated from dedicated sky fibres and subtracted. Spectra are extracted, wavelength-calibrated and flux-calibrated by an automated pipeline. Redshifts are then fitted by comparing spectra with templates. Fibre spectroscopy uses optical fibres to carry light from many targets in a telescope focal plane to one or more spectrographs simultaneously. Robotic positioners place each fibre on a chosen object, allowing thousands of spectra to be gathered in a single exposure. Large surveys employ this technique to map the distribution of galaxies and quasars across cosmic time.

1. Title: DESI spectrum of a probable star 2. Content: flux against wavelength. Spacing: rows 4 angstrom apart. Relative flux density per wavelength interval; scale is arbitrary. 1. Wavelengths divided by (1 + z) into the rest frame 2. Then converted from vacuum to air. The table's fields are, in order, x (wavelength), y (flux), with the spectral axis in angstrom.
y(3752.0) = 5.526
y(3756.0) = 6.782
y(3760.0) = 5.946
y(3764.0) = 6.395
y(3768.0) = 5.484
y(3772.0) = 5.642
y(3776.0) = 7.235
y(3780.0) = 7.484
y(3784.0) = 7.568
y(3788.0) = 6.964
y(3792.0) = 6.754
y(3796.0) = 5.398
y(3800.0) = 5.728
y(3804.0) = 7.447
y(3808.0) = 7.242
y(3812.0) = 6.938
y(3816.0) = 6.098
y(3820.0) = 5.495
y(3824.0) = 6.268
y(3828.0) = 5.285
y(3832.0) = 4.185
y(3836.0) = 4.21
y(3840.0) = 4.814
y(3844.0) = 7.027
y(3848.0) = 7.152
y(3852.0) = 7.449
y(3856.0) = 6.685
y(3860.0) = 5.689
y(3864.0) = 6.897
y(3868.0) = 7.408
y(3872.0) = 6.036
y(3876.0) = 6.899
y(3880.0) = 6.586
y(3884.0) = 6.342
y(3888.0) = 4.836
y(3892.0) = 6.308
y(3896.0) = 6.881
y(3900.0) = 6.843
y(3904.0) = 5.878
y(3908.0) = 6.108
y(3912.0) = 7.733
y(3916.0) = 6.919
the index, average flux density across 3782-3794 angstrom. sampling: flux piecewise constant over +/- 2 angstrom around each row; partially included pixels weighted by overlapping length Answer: 7.1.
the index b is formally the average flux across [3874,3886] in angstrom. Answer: 6.61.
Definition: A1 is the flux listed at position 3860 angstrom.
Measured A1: 5.689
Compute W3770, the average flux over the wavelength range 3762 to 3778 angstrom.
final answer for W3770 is 6.19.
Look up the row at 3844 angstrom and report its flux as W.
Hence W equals 7.027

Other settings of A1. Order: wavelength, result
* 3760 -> 5.946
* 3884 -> 6.342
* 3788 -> 6.964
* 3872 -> 6.036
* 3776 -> 7.235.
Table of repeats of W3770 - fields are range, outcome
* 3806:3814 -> 7.09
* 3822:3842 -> 4.95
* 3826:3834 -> 4.73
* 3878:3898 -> 6.19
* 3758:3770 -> 5.94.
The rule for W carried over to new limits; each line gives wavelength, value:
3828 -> 5.285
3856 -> 6.685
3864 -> 6.897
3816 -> 6.098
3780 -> 7.484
